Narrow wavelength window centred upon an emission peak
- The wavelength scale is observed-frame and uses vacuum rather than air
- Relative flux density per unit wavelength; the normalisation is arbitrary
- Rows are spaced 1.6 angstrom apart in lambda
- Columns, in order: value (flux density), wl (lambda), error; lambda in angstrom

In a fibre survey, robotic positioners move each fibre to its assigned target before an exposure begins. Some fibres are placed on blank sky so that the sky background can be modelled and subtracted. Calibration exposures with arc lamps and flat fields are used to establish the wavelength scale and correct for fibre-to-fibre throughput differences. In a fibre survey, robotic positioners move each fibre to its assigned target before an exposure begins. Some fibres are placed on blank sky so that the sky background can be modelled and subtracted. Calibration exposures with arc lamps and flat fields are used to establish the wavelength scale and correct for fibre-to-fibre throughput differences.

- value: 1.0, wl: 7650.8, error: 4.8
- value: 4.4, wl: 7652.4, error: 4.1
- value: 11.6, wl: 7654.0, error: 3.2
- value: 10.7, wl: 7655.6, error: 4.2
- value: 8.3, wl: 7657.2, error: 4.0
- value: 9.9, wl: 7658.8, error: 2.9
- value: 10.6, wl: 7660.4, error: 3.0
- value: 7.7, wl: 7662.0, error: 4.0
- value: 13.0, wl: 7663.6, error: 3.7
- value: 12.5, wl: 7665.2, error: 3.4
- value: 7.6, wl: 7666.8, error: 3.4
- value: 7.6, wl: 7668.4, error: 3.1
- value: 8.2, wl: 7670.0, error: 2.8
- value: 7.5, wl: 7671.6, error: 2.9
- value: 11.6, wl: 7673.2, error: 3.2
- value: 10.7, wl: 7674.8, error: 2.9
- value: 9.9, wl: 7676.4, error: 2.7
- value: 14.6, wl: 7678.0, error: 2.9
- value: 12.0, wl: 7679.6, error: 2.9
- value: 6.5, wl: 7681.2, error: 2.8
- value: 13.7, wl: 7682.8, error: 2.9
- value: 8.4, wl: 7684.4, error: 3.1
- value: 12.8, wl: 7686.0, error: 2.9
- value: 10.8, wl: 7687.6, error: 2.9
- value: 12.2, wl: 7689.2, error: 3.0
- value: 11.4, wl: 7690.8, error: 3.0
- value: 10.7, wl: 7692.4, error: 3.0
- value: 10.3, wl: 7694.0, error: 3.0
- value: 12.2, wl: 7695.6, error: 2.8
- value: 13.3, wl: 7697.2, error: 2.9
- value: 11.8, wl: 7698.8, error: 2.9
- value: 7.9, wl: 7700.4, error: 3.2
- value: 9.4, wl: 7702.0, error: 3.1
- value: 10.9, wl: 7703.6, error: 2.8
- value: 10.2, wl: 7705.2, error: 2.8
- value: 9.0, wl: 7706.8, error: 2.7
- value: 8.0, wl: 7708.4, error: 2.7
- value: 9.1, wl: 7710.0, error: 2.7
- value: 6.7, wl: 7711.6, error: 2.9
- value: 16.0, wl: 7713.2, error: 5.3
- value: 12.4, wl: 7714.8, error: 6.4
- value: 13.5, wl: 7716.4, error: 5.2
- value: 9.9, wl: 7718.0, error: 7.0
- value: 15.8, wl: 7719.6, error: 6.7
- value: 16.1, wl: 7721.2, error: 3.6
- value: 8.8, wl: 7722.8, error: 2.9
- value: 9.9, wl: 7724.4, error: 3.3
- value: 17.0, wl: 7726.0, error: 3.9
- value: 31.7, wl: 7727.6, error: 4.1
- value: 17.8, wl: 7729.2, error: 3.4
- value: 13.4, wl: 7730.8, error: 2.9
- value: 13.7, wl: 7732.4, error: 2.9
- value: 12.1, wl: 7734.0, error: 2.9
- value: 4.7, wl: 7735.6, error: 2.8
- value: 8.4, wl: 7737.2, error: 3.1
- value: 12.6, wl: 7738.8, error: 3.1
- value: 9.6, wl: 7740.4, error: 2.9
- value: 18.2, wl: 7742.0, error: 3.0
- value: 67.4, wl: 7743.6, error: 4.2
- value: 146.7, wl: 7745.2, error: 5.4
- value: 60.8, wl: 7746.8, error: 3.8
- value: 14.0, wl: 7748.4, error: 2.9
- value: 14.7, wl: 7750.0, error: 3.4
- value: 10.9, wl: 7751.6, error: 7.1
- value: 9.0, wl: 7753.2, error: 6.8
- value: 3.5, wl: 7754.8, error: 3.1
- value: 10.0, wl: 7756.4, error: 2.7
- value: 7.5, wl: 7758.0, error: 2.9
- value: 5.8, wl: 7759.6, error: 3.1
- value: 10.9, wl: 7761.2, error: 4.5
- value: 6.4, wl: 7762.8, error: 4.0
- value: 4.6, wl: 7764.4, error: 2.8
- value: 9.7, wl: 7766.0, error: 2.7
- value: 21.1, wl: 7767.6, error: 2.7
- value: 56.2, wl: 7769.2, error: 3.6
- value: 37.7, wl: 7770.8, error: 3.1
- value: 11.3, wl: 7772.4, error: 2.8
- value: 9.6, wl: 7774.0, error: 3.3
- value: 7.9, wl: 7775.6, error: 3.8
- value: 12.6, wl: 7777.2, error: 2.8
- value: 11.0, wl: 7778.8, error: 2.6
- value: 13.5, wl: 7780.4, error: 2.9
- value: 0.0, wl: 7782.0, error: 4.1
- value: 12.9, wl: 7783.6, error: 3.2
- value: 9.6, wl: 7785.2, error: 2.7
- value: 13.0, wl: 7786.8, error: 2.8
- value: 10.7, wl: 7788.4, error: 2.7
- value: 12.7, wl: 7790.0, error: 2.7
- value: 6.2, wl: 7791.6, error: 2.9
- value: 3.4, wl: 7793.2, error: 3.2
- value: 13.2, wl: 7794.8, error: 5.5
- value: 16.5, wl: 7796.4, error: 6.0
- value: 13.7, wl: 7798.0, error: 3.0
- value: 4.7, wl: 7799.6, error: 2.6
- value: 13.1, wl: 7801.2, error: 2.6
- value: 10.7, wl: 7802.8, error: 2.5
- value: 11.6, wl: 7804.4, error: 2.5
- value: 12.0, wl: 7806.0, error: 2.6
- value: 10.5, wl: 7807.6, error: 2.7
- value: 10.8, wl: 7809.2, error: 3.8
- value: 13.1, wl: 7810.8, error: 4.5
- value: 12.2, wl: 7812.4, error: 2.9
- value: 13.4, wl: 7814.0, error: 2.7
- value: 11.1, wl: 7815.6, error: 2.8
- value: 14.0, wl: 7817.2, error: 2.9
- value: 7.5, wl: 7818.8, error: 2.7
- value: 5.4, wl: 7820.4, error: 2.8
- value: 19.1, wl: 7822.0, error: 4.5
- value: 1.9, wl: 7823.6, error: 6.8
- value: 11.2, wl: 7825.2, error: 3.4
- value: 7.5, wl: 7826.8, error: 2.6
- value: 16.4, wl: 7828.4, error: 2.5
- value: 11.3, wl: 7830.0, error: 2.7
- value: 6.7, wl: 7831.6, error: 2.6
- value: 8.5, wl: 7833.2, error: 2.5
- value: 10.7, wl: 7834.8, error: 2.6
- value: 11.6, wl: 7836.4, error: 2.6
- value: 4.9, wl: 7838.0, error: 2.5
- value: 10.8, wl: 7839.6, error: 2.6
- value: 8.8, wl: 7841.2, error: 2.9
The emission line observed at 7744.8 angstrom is Halpha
